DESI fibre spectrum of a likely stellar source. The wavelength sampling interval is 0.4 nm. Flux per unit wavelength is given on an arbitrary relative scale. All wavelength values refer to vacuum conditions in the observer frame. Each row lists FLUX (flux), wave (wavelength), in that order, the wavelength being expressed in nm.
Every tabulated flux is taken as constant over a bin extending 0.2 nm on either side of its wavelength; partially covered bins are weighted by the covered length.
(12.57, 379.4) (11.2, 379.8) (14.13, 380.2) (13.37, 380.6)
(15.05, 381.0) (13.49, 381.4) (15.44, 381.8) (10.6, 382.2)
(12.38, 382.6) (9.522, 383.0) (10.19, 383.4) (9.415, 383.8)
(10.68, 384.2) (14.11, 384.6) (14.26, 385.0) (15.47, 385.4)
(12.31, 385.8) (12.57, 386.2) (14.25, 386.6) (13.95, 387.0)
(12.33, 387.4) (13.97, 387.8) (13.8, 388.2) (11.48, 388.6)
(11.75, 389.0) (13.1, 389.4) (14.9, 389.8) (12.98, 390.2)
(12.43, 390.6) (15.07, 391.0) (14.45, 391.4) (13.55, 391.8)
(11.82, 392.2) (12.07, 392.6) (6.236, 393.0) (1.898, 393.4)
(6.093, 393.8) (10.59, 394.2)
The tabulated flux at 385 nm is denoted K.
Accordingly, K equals 14.26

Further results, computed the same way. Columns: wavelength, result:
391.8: 13.55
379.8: 11.2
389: 11.75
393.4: 1.898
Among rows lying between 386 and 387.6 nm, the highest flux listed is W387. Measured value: 14.25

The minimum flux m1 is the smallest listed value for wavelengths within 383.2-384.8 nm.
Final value 9.415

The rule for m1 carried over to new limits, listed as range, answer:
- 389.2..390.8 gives 12.43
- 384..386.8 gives 10.68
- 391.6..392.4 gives 11.82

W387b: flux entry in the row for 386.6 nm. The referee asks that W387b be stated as 14.25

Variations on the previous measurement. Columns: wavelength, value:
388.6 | 11.48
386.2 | 12.57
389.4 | 13.1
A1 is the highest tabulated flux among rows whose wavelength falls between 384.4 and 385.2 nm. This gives 14.26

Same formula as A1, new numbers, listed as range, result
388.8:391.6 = 15.07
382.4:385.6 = 15.47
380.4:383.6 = 15.44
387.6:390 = 14.9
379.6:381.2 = 15.05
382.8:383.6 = 10.19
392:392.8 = 12.07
